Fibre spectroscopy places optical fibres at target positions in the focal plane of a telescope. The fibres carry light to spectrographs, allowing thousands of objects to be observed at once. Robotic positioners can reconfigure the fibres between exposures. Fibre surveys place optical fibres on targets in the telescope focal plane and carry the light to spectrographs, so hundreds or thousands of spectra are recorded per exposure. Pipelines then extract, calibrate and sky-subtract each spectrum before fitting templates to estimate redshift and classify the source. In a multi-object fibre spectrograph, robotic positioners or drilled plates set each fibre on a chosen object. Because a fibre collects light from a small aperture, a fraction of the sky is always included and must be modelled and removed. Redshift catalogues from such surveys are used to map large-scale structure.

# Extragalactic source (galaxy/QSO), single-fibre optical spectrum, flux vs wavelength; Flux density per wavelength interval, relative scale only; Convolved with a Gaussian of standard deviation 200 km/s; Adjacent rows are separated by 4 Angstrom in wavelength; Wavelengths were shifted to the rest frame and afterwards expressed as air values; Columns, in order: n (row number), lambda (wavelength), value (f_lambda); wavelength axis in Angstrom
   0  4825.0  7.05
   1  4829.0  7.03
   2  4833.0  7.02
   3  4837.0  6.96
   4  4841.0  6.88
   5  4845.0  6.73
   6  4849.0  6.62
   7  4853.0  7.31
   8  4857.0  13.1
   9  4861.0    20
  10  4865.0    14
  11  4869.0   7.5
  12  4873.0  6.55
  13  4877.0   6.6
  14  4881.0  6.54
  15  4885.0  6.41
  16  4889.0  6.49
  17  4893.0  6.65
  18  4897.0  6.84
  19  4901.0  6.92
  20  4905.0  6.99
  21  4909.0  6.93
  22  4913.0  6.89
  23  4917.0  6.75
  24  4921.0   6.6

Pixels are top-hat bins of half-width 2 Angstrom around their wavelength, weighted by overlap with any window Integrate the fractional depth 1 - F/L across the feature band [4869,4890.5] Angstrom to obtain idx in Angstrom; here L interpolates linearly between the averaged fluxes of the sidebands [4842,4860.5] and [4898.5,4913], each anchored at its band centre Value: 3.9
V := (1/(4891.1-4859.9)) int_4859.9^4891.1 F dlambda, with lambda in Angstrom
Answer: 8.94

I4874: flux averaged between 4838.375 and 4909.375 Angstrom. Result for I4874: 8.3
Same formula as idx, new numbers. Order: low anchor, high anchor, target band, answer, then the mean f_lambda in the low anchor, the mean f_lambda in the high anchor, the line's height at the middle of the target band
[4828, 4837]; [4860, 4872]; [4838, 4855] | 4.4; 7.01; 12.7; 9.39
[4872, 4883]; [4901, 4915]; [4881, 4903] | 0.3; 6.56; 6.93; 6.74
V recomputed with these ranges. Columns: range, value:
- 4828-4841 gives 6.98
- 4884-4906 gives 6.72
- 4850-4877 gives 10.9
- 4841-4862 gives 9.94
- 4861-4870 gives 13.2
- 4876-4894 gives 6.53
